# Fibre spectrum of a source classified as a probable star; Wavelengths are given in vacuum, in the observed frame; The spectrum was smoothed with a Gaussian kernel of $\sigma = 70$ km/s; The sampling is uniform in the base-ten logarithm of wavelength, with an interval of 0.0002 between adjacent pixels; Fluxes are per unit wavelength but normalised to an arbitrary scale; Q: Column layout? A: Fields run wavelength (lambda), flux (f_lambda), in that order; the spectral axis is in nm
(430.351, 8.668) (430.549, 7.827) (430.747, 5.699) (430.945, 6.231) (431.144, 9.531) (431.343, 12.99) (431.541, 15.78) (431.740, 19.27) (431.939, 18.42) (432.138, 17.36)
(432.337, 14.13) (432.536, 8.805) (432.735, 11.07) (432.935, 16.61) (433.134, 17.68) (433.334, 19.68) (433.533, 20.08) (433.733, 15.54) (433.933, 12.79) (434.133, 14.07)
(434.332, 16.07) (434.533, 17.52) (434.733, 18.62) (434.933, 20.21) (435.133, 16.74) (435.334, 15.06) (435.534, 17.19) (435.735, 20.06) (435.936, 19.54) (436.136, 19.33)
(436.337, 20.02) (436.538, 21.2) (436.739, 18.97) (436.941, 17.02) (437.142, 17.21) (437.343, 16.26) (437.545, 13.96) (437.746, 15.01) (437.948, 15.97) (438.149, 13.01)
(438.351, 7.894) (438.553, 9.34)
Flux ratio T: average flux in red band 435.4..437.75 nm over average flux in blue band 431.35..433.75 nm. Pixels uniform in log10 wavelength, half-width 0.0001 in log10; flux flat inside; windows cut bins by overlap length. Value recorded 1.1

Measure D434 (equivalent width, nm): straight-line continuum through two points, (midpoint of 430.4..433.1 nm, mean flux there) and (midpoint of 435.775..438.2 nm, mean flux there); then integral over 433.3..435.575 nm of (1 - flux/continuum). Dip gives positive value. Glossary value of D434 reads -0.270 nm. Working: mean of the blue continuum 12.7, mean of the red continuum 17.4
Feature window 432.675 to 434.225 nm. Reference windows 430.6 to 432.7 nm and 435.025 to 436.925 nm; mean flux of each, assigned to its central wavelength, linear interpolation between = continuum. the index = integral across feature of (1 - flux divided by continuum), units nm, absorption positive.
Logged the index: -0.10 nm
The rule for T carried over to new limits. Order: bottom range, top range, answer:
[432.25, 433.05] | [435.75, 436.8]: 1.56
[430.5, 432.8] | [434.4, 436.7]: 1.51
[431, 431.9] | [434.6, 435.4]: 1.25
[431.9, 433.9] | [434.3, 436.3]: 1.15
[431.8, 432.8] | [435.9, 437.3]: 1.33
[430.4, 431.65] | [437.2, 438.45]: 1.42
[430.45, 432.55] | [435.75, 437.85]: 1.43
